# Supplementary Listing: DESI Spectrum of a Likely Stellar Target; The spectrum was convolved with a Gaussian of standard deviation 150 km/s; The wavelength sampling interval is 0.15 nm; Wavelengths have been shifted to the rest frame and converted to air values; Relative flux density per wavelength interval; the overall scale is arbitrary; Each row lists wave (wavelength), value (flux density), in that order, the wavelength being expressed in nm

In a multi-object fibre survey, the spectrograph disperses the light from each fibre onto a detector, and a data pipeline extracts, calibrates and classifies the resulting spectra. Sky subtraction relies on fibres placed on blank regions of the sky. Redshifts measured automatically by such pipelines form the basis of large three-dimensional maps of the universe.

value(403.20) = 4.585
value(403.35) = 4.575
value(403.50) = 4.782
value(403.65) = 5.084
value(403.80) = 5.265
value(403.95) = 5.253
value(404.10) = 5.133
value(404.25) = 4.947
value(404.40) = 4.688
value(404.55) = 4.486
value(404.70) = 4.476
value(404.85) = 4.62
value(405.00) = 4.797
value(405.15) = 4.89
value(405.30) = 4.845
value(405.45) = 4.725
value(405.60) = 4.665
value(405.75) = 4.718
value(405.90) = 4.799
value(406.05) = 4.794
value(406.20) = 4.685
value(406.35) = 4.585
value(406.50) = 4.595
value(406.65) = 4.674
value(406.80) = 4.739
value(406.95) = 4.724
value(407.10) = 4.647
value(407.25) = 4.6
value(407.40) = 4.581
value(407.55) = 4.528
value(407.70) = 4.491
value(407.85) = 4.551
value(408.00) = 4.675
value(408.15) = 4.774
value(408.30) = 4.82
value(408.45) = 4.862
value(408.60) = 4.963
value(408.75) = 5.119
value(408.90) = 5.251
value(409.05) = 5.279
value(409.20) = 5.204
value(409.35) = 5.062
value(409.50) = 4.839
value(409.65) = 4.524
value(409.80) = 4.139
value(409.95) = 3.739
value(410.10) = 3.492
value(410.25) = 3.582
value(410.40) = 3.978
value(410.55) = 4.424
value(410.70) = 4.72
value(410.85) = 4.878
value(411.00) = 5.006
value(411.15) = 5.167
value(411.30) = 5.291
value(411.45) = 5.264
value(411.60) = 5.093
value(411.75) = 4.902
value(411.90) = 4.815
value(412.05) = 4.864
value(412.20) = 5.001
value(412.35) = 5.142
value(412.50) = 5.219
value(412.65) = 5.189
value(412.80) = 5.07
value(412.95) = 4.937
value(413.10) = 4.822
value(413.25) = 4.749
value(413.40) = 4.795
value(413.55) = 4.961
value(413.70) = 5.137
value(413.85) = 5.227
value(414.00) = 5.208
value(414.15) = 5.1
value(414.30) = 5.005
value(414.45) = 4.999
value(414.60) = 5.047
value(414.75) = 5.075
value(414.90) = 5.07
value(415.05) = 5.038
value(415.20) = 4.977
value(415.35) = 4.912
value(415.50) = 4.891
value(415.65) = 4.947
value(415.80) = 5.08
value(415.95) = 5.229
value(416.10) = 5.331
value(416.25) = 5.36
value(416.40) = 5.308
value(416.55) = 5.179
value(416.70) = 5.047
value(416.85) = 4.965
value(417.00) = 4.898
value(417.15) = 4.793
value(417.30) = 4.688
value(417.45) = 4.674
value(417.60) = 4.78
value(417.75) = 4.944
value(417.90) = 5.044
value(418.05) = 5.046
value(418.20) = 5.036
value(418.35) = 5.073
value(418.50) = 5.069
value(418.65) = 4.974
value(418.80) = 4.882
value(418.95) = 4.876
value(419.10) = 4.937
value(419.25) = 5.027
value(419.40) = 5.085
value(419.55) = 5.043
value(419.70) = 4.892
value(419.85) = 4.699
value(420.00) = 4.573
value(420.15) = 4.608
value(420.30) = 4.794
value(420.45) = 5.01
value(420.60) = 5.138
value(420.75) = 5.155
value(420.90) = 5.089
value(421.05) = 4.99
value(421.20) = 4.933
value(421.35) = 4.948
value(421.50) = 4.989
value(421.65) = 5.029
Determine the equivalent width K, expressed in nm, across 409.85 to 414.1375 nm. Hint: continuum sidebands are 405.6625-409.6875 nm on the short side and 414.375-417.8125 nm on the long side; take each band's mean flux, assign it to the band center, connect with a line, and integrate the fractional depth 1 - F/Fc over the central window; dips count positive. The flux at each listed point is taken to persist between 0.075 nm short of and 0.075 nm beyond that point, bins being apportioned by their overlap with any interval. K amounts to 0.08 nm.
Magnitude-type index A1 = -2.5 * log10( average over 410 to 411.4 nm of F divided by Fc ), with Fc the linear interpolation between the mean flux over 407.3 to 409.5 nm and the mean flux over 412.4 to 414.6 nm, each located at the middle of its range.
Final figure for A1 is 0.101 mag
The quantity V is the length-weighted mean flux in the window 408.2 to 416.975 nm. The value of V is 4.92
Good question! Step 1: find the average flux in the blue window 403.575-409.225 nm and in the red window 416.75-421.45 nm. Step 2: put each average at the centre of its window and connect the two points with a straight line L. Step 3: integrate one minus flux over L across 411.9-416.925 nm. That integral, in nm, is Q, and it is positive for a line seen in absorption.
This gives -0.18 nm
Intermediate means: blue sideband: 4.8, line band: 5.05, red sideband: 4.93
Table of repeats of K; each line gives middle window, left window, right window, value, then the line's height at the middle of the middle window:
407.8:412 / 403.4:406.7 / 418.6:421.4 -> 0.09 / 4.84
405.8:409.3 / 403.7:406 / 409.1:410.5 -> -0.19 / 4.54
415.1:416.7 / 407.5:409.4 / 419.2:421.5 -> -0.06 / 4.92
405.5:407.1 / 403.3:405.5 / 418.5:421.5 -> 0.05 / 4.85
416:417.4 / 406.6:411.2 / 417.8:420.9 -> -0.05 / 4.87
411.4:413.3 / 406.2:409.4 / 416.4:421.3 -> -0.06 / 4.85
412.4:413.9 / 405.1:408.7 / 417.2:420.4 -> -0.06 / 4.8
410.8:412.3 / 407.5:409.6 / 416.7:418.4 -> -0.04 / 4.89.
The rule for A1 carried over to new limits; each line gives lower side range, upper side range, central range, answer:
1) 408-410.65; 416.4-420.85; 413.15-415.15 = -0.06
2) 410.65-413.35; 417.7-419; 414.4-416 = 0.00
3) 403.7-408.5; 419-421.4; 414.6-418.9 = -0.03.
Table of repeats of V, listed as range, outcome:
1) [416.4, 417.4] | 4.95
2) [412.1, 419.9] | 5.01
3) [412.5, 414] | 5.01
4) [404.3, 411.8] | 4.7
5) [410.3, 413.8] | 4.92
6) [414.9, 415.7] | 4.96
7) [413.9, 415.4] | 5.05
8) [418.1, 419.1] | 4.98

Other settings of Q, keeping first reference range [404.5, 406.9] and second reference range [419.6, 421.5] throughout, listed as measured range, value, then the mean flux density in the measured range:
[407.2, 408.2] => 0.03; 4.6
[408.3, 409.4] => -0.08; 5.09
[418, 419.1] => -0.02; 4.99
